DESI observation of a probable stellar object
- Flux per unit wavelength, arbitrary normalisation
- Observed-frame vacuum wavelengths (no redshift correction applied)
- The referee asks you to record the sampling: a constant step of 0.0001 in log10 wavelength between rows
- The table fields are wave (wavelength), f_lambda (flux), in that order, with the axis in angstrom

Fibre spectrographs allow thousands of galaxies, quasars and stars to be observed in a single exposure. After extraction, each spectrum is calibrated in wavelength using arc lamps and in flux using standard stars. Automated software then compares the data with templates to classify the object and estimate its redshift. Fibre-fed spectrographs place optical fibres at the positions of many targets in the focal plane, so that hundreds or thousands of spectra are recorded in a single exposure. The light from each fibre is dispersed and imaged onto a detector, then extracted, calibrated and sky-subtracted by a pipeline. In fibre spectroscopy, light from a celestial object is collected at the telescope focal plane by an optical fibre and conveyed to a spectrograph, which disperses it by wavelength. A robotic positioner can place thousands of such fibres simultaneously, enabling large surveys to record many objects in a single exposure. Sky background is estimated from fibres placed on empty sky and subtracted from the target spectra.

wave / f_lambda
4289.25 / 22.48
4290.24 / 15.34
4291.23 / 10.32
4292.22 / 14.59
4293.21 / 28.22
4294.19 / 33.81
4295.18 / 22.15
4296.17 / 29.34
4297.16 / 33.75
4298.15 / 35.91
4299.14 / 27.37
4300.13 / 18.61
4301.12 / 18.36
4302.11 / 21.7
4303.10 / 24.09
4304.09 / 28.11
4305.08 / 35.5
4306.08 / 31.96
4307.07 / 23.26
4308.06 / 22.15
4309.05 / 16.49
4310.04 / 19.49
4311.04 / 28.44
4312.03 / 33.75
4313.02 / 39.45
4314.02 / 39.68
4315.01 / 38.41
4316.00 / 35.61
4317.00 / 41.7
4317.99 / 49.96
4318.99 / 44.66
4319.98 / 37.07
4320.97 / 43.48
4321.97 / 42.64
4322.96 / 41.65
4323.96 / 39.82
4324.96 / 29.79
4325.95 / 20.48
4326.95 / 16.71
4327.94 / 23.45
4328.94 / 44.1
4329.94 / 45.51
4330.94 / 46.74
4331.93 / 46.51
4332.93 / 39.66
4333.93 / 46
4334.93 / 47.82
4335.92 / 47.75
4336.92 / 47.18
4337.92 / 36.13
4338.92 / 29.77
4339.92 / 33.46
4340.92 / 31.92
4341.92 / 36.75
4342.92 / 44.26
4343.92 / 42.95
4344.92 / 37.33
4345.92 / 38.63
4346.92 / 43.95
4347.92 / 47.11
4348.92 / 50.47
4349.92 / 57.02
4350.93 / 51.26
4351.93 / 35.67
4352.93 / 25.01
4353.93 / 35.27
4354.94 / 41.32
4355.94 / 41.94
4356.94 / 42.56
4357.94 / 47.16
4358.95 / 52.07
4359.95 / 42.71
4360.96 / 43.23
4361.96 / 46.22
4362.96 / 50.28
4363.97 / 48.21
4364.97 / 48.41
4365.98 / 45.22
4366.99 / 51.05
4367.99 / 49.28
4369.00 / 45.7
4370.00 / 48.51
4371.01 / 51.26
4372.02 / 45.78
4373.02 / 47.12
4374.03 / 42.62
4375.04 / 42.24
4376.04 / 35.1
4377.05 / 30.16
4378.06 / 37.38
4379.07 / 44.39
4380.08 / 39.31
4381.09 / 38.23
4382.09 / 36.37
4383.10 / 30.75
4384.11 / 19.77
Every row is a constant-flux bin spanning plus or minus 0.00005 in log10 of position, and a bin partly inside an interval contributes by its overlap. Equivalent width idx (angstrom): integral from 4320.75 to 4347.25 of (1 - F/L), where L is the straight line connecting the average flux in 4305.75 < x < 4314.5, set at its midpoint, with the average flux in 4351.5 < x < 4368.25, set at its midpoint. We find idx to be -2.21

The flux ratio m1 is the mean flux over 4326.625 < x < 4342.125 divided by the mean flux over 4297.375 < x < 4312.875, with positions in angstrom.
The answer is 1.49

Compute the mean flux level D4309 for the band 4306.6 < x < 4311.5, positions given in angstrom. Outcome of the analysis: 21.9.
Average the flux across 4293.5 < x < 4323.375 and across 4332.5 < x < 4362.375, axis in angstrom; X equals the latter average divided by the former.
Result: 1.3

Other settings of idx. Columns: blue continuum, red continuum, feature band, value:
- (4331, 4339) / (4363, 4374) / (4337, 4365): 2.2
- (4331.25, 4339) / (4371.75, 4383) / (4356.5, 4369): -1.9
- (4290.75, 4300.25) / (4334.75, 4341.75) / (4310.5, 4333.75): -2.9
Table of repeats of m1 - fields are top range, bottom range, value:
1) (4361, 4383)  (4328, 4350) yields 1.04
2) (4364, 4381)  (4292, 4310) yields 1.70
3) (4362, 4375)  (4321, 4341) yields 1.25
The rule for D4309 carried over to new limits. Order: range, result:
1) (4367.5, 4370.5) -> 47.9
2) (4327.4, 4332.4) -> 41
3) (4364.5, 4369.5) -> 47.9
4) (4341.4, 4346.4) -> 40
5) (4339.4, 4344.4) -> 37.8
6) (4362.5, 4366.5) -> 47.9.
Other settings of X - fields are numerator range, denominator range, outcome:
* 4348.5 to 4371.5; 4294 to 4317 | 1.58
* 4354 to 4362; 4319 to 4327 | 1.24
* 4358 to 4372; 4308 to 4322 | 1.34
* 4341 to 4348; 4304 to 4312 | 1.56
